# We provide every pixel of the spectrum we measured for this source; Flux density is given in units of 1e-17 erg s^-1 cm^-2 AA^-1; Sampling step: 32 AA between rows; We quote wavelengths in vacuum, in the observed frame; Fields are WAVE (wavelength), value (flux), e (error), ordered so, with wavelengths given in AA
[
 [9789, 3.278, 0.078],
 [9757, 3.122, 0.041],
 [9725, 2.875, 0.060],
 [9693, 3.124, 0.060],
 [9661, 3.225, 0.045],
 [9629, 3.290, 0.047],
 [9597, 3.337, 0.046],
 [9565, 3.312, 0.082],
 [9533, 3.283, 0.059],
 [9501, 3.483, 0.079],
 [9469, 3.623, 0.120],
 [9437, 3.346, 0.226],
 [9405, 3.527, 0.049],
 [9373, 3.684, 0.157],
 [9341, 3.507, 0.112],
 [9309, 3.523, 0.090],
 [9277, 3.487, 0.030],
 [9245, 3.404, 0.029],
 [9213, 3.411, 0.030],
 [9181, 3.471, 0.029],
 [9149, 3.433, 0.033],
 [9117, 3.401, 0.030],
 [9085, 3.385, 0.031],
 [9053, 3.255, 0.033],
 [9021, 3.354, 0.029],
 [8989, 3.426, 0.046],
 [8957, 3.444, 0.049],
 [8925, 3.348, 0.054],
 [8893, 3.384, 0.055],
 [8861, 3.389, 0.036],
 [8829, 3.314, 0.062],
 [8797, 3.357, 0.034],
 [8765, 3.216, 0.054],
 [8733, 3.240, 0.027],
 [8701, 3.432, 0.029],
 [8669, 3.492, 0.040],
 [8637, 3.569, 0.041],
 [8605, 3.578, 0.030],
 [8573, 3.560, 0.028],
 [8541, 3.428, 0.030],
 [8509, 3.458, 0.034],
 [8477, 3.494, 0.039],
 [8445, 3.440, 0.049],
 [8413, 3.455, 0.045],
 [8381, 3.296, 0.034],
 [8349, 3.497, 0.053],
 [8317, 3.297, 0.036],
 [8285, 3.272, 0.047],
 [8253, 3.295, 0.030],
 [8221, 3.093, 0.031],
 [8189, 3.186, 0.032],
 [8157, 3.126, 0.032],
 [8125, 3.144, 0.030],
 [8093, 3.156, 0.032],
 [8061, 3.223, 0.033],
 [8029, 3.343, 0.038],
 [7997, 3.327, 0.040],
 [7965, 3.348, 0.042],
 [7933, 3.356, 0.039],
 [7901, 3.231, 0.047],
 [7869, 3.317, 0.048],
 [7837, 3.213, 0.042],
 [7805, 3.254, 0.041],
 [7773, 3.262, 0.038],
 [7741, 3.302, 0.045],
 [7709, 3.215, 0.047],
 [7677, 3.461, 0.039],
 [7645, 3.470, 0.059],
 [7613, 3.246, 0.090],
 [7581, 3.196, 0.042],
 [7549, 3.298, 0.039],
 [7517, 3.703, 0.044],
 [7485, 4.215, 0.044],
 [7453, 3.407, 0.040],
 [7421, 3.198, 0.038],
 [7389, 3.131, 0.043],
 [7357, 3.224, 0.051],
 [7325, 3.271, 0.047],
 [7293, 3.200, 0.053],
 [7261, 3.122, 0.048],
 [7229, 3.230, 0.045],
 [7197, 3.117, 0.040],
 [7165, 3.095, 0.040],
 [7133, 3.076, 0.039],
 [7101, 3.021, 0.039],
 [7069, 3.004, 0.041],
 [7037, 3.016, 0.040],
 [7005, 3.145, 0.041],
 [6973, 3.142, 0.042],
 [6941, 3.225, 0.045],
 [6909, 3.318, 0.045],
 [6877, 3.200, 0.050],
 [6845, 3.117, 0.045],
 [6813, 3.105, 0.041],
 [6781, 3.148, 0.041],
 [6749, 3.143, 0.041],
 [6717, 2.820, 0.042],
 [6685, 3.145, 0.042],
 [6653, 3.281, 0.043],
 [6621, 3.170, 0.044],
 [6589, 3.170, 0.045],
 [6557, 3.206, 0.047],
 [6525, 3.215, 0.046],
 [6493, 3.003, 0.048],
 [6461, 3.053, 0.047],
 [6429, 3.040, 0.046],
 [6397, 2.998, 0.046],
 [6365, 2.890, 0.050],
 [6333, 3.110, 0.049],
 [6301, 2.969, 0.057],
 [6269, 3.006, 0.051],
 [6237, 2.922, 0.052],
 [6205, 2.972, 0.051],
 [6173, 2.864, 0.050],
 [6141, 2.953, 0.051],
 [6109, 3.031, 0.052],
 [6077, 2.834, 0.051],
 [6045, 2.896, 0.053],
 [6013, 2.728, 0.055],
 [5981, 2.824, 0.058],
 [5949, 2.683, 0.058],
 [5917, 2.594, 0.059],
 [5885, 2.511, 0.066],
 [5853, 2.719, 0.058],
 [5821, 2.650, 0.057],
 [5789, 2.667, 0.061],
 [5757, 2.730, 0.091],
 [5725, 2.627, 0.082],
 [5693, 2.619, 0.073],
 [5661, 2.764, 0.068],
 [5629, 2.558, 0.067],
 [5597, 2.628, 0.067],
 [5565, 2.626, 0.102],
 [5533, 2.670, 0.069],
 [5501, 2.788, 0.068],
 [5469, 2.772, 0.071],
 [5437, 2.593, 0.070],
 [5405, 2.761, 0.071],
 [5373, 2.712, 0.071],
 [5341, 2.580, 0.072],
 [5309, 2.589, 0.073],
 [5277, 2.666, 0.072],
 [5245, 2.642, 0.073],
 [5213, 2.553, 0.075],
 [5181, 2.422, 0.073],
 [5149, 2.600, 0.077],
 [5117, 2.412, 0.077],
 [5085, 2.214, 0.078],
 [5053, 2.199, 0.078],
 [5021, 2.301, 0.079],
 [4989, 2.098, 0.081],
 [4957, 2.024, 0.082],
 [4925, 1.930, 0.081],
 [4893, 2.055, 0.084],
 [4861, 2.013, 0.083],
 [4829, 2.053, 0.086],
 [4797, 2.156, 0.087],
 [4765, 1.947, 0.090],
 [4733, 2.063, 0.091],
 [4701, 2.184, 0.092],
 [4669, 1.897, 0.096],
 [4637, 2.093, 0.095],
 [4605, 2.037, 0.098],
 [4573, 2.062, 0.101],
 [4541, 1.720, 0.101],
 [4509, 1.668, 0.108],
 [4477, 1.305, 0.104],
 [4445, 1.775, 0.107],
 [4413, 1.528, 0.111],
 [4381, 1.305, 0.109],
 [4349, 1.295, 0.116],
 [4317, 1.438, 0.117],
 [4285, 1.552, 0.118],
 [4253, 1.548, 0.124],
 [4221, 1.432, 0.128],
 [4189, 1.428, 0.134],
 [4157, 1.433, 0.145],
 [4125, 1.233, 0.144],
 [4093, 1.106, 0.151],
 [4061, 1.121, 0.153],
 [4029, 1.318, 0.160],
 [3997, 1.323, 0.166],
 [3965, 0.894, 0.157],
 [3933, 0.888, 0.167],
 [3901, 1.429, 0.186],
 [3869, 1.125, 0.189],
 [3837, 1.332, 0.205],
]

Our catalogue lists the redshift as 0.140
